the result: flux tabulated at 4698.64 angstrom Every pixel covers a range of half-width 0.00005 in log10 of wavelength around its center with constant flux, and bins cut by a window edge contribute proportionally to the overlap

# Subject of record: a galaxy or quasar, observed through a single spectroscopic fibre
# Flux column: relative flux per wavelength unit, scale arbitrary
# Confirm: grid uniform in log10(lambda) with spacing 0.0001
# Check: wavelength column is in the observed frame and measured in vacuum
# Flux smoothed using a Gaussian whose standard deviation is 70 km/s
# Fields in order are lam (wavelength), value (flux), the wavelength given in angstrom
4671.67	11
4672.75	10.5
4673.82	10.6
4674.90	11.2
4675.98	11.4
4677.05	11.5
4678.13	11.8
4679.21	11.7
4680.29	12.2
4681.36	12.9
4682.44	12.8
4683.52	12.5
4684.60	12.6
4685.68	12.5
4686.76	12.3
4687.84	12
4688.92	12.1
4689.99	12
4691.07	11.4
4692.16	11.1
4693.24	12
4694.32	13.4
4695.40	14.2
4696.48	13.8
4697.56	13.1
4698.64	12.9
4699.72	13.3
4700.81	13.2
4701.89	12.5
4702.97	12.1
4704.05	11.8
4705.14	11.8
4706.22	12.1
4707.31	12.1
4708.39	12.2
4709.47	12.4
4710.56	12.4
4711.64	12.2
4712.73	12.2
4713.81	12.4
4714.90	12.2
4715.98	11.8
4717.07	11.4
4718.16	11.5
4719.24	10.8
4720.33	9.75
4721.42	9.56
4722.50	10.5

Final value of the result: 12.9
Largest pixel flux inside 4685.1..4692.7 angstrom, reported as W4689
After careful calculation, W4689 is 12.5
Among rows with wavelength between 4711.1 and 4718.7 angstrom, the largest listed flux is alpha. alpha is 12.4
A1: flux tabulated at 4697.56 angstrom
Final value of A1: 13.1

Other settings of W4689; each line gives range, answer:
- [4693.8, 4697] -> 14.2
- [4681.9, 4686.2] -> 12.8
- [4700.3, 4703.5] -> 13.2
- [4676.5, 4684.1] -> 12.9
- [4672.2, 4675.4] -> 11.2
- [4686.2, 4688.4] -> 12.3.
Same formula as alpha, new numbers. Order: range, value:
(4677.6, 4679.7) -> 11.8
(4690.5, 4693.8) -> 12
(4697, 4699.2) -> 13.1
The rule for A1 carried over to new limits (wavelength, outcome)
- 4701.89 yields 12.5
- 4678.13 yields 11.8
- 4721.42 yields 9.56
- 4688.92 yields 12.1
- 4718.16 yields 11.5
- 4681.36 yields 12.9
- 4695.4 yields 14.2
